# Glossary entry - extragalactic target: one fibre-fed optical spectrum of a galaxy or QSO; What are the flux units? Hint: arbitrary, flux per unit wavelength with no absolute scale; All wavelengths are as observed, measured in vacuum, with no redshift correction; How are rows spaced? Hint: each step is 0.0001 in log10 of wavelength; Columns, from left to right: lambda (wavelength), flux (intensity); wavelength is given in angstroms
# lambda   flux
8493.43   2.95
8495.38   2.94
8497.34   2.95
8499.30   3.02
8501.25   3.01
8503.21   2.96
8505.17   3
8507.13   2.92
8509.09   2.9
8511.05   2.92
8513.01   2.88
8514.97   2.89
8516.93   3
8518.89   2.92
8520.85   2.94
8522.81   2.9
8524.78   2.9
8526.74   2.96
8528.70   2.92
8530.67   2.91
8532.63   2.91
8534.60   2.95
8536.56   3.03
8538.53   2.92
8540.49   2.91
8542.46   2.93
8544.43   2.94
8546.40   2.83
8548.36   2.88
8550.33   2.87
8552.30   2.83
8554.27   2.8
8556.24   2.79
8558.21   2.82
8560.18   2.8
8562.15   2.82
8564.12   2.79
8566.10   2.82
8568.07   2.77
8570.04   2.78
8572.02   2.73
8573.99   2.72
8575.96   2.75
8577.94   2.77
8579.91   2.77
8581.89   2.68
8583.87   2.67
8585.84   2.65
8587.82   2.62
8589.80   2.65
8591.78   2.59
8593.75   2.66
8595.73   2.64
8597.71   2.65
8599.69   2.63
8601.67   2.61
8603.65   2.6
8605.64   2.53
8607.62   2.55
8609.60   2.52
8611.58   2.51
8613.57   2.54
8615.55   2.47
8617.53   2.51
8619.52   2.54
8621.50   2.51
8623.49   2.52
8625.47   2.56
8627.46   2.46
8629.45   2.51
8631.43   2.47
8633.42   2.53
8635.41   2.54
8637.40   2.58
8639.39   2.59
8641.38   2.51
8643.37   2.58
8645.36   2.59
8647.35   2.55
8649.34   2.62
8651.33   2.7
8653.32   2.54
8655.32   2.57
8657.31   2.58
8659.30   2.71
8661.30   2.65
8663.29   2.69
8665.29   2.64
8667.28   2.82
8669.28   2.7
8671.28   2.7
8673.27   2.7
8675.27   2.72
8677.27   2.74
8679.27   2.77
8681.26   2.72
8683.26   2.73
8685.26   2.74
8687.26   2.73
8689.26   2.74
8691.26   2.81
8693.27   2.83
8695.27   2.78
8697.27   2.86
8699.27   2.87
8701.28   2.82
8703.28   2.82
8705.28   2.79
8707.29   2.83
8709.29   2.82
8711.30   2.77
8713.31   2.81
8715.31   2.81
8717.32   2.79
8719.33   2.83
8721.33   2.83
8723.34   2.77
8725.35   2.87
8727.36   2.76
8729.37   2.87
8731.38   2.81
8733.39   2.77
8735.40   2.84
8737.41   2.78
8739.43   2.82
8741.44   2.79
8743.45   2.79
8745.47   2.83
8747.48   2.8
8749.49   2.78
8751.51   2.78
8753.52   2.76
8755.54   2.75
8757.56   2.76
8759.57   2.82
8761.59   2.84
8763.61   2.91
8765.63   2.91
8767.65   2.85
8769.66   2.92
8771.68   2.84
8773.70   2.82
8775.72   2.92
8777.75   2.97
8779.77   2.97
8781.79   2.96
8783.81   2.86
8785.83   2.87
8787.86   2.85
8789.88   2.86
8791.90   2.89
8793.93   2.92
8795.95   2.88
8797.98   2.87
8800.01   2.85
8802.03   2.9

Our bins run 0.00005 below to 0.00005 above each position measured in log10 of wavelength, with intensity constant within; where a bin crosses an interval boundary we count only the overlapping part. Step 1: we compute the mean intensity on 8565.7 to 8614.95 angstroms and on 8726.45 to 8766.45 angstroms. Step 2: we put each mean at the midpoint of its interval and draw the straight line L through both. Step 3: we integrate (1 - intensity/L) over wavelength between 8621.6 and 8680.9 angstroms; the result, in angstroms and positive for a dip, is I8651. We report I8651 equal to 2.2 angstroms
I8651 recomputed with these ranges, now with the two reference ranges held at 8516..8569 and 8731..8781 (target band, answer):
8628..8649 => 2.3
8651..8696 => 2.3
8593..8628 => 3.8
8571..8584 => 0.7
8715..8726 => 0.1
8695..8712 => 0.2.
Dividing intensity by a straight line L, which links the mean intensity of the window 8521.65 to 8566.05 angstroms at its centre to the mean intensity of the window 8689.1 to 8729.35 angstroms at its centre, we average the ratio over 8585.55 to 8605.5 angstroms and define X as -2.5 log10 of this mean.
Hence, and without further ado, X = 0.09 mag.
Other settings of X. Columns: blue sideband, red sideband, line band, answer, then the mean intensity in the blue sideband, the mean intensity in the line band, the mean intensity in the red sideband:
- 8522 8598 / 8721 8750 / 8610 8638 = 0.12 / 2.8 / 2.52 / 2.81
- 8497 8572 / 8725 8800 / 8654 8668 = 0.08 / 2.89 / 2.66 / 2.85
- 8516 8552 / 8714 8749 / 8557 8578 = 0.05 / 2.92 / 2.78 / 2.81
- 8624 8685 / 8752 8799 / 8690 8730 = -0.03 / 2.63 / 2.82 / 2.87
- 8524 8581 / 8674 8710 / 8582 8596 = 0.07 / 2.85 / 2.64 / 2.78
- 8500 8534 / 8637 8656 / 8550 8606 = 0.02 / 2.93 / 2.72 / 2.58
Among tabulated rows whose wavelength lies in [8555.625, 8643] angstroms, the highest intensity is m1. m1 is 2.82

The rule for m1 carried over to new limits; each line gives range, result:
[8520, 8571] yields 3.03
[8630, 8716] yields 2.87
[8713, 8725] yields 2.83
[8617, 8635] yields 2.56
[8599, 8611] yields 2.63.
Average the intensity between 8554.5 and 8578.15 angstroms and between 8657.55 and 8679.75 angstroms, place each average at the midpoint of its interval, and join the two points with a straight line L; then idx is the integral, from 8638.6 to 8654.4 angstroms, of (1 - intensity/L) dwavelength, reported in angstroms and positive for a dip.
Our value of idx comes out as 0.8 angstroms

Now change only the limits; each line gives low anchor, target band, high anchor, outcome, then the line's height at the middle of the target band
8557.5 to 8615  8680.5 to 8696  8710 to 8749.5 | 0.0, 2.77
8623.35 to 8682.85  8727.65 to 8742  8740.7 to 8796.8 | -0.1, 2.79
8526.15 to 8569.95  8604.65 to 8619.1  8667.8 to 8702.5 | 1.5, 2.82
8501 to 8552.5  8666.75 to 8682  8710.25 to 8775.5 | 0.6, 2.85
